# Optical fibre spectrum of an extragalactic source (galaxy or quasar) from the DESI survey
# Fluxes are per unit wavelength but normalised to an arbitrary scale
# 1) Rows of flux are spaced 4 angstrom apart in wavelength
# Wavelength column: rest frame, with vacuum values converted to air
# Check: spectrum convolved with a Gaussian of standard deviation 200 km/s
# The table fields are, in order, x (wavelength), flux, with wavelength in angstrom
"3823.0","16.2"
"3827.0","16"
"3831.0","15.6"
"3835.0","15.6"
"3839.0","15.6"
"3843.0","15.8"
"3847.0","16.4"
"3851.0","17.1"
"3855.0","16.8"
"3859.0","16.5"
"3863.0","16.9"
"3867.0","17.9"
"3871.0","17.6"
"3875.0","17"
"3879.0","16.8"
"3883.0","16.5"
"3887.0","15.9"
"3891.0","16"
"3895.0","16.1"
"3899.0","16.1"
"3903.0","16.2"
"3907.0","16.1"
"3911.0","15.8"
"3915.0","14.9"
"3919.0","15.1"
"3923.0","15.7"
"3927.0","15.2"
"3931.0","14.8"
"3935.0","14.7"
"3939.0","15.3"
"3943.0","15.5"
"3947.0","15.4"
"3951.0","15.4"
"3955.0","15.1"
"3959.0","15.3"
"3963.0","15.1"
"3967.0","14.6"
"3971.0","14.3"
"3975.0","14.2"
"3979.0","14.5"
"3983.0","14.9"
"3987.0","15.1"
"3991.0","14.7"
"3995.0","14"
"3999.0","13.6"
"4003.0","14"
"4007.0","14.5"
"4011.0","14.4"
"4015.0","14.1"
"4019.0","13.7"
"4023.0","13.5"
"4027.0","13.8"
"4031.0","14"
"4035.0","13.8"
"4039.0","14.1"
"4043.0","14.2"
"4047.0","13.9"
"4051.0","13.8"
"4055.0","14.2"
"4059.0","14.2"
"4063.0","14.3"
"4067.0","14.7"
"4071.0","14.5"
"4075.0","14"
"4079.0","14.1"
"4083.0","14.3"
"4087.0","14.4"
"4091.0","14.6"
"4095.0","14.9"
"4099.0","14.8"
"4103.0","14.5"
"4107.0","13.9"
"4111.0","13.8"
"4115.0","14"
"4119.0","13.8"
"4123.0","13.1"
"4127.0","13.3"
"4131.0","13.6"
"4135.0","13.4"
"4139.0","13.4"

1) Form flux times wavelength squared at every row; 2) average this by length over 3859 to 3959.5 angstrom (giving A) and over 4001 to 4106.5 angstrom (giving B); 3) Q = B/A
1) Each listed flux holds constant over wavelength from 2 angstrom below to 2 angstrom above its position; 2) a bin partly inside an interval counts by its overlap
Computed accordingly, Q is 0.96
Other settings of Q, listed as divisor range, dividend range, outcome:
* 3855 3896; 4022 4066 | 0.91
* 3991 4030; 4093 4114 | 1.07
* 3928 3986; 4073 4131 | 1.01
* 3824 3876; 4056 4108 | 0.98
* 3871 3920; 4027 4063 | 0.94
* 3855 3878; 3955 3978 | 0.90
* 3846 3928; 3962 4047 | 0.92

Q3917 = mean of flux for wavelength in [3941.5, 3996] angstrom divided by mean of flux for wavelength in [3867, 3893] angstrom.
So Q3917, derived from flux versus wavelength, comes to 0.89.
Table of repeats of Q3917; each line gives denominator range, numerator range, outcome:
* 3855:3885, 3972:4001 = 0.85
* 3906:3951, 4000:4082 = 0.92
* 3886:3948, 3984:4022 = 0.92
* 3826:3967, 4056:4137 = 0.89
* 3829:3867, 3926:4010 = 0.90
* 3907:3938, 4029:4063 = 0.92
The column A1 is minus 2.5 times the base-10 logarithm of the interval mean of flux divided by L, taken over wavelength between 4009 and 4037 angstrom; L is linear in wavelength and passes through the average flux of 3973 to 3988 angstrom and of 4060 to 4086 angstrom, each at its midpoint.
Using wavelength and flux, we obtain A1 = 0.05 mag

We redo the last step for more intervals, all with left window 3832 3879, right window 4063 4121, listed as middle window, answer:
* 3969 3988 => 0.06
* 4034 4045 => 0.06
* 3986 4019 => 0.07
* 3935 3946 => 0.04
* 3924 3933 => 0.06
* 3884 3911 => 0.01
